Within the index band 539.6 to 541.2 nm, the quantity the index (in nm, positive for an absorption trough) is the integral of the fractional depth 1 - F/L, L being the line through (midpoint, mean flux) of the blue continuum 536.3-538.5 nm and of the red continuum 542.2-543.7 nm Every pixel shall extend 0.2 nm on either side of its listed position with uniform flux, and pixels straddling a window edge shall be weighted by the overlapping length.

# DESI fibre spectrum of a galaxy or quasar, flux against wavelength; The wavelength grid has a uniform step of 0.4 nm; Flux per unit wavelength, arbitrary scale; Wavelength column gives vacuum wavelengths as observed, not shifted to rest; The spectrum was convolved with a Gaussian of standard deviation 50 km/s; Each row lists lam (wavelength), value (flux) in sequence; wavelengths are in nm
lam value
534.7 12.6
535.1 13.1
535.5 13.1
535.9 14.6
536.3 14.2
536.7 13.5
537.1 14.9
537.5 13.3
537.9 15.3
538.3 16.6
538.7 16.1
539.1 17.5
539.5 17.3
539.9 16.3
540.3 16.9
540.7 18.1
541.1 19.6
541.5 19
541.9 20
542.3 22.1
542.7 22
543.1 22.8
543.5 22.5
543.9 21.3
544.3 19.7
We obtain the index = 0.107 nm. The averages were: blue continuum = 14.7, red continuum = 22.4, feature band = 17.6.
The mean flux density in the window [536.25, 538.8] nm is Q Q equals 14.8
